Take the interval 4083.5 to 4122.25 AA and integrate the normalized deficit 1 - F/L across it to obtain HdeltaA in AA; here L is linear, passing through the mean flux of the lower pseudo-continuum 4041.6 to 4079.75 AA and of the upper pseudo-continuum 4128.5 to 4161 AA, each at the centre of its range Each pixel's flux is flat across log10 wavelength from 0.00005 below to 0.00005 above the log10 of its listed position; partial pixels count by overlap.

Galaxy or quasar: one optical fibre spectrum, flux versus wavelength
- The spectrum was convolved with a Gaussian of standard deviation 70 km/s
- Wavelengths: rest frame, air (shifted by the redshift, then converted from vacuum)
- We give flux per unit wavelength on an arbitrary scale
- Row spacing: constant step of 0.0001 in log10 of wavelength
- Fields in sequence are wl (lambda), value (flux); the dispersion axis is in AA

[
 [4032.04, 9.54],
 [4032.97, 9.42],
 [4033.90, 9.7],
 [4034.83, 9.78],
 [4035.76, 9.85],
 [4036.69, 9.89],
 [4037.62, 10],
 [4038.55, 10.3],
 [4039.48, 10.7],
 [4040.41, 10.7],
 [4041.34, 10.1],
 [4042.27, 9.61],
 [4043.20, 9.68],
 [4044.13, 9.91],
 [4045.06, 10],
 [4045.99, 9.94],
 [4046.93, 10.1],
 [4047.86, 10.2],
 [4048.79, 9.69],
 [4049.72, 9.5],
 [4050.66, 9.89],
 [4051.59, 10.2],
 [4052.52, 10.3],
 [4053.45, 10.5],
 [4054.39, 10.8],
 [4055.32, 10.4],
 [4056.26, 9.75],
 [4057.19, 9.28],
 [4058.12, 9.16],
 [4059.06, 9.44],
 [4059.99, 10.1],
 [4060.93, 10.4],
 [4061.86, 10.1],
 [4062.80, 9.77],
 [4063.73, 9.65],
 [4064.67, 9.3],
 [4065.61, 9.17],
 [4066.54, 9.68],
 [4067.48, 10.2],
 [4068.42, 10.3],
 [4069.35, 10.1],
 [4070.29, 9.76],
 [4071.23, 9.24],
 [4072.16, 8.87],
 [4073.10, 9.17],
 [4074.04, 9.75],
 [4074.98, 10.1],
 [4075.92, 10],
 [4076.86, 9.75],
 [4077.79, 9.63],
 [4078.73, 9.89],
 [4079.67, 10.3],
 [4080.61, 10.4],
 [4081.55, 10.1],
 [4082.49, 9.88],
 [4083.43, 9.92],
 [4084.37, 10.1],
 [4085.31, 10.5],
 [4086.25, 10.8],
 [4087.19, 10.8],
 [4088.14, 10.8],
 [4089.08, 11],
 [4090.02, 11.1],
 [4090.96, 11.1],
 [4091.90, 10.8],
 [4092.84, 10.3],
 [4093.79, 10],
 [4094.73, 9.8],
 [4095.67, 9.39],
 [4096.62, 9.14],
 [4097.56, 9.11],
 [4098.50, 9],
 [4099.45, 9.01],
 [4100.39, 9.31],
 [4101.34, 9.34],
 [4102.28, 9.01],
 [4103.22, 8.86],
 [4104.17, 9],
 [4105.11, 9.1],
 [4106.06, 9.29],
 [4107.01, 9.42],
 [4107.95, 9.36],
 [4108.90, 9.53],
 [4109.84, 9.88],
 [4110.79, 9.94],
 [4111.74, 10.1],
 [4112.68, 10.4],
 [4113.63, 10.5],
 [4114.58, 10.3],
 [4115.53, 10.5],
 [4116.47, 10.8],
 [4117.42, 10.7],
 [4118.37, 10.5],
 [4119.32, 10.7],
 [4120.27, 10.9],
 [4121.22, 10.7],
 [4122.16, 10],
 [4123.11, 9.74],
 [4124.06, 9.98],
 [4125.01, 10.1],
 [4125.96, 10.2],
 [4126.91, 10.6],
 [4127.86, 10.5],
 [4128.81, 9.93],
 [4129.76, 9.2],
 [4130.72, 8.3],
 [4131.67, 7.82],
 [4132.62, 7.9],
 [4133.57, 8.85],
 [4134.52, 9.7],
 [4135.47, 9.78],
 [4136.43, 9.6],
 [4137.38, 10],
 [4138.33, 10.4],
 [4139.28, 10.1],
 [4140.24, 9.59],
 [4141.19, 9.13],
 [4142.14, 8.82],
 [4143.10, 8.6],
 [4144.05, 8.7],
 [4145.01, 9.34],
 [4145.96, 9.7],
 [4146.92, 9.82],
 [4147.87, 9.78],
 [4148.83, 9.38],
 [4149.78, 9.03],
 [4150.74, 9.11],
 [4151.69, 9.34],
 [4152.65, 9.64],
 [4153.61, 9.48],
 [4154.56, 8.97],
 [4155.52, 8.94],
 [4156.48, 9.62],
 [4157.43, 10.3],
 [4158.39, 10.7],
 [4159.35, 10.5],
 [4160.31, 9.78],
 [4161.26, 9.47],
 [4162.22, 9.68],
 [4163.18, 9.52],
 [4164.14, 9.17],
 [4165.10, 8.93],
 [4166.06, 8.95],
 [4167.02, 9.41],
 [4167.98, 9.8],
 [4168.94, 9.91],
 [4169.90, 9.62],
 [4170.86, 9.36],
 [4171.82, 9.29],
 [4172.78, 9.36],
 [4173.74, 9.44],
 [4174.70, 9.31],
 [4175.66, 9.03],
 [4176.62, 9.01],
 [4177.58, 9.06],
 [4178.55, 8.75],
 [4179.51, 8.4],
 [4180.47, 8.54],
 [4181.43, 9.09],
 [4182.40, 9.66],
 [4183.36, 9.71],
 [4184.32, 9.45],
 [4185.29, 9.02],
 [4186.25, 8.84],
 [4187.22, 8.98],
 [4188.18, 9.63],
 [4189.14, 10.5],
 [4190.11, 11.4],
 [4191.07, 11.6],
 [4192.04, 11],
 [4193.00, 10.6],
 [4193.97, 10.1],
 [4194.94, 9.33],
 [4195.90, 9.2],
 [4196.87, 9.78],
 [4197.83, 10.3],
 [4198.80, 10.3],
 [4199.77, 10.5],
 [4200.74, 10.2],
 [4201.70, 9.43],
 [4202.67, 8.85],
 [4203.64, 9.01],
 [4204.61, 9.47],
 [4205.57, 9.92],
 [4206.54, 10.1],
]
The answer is -1.6 AA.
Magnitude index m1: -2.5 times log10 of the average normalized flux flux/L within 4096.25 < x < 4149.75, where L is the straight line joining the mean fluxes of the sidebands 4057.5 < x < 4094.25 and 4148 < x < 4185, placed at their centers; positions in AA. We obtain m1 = 0.007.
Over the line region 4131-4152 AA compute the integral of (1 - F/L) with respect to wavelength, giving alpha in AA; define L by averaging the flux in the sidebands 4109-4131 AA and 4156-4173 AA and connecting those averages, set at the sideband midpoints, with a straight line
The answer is 1.4 AA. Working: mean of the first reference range 10.2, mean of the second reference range 9.64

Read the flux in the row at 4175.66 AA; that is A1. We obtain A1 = 9.03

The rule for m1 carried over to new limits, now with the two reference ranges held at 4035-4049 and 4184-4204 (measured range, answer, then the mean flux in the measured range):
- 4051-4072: 0.02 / 9.88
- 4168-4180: 0.08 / 9.24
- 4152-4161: 0.02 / 9.76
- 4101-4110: 0.08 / 9.27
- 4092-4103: 0.06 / 9.44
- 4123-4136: 0.06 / 9.46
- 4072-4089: -0.01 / 10.1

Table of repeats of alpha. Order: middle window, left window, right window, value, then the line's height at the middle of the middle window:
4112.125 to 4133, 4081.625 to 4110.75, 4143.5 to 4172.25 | -0.71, 9.69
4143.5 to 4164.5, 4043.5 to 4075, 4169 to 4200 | 0.30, 9.68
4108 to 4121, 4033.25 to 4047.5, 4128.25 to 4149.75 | -1.20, 9.47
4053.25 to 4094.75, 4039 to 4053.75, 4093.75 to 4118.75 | -0.69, 9.88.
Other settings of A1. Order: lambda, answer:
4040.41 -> 10.7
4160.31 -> 9.78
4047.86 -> 10.2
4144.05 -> 8.7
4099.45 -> 9.01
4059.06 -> 9.44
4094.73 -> 9.8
